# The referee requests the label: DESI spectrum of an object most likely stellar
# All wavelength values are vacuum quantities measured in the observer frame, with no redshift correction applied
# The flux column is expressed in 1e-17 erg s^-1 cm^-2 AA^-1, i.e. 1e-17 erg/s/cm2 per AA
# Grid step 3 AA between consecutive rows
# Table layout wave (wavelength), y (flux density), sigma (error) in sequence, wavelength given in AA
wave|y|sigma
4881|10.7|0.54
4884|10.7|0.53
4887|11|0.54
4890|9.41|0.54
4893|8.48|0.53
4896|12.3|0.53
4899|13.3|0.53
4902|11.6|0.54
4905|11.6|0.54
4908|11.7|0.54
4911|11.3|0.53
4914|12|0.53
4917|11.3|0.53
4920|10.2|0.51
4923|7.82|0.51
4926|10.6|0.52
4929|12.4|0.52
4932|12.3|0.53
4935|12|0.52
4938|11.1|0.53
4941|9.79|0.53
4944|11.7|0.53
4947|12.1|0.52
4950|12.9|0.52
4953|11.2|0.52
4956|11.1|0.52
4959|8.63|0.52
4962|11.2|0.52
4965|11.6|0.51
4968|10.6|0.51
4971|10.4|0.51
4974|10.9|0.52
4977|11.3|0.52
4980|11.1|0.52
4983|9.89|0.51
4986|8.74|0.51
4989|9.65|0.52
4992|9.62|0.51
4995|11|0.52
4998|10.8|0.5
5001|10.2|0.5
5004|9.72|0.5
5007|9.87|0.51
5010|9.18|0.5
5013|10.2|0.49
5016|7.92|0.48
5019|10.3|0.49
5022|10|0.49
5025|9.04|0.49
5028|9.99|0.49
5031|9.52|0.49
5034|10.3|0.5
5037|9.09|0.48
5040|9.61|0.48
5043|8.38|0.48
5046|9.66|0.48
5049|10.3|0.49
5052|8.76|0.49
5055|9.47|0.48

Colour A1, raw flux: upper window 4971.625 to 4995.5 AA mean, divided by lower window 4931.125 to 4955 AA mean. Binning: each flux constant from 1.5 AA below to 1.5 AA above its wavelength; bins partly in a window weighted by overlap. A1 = 0.9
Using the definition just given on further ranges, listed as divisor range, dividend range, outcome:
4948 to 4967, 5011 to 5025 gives 0.86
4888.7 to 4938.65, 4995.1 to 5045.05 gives 0.87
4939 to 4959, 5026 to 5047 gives 0.84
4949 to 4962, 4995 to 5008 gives 0.94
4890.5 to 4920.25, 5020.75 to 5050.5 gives 0.84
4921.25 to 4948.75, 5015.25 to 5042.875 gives 0.86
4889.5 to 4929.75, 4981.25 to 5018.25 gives 0.89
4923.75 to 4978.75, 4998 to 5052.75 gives 0.86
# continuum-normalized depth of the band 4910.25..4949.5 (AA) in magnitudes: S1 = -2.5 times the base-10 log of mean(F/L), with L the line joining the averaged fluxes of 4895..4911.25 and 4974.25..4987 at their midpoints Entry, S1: 0.03 mag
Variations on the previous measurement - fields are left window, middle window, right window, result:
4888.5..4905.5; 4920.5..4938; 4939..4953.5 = 0.04 mag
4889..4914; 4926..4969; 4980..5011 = -0.07 mag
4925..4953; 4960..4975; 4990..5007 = 0.01 mag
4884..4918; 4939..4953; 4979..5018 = -0.10 mag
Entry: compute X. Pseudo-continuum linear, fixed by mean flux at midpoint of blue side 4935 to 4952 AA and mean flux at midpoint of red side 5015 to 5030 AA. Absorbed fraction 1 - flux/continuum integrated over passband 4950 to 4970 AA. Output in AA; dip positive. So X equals 0.4 AA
